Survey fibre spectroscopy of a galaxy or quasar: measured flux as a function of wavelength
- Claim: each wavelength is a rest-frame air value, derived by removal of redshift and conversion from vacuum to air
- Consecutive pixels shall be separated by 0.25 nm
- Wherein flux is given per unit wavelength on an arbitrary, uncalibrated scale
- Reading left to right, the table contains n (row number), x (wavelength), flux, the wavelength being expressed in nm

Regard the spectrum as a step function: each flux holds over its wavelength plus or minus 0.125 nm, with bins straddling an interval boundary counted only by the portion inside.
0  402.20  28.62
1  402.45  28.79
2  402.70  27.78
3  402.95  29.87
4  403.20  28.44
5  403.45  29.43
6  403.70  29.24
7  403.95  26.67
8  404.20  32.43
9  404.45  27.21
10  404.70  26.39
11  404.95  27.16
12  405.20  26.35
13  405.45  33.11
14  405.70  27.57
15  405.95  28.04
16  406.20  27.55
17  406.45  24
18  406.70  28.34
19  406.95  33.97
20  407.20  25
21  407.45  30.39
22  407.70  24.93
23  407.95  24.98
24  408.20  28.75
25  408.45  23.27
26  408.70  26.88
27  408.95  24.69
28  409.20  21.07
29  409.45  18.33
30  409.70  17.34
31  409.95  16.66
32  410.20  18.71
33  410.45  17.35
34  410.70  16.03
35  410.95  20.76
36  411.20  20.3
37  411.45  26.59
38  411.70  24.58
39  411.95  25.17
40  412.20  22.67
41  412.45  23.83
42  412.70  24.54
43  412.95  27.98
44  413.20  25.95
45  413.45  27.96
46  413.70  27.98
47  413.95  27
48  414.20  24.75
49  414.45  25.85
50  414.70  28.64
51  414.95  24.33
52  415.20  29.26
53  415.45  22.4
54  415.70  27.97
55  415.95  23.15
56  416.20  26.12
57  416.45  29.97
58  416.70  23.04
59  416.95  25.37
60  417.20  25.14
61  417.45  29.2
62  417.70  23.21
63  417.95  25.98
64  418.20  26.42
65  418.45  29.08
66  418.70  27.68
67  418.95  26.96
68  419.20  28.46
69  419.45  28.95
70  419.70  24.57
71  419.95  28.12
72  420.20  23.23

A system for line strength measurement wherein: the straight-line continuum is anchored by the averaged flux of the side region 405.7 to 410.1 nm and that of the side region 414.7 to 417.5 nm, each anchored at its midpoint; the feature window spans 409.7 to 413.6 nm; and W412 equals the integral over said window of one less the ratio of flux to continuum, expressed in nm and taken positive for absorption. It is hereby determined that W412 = 0.461 nm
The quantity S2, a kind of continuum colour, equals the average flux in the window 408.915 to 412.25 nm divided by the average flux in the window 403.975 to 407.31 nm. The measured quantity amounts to 0.7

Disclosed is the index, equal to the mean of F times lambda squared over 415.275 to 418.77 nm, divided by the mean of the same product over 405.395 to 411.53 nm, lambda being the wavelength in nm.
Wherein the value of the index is 1.13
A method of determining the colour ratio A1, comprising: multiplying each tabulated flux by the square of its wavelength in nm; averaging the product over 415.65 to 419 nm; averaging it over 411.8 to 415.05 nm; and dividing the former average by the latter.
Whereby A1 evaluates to 1.04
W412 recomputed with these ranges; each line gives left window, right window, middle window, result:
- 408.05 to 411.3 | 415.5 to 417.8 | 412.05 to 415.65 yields -0.328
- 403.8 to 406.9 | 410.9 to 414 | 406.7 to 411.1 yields 0.599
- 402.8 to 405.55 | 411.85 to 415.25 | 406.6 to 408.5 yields 0.011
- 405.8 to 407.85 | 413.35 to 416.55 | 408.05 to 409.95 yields 0.340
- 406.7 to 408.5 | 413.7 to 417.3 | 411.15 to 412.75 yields 0.156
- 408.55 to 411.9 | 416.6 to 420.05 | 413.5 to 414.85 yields -0.184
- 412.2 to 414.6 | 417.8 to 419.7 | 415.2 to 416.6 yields 0.027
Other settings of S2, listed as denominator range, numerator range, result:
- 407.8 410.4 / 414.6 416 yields 1.19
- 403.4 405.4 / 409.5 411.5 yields 0.67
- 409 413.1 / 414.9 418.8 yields 1.22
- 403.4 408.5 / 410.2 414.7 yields 0.86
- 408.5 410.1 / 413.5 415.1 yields 1.27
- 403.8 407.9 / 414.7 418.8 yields 0.94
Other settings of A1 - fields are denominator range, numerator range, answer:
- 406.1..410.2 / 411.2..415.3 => 1.08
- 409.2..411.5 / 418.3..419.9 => 1.52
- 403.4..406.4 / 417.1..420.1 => 1.02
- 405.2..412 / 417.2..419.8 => 1.17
